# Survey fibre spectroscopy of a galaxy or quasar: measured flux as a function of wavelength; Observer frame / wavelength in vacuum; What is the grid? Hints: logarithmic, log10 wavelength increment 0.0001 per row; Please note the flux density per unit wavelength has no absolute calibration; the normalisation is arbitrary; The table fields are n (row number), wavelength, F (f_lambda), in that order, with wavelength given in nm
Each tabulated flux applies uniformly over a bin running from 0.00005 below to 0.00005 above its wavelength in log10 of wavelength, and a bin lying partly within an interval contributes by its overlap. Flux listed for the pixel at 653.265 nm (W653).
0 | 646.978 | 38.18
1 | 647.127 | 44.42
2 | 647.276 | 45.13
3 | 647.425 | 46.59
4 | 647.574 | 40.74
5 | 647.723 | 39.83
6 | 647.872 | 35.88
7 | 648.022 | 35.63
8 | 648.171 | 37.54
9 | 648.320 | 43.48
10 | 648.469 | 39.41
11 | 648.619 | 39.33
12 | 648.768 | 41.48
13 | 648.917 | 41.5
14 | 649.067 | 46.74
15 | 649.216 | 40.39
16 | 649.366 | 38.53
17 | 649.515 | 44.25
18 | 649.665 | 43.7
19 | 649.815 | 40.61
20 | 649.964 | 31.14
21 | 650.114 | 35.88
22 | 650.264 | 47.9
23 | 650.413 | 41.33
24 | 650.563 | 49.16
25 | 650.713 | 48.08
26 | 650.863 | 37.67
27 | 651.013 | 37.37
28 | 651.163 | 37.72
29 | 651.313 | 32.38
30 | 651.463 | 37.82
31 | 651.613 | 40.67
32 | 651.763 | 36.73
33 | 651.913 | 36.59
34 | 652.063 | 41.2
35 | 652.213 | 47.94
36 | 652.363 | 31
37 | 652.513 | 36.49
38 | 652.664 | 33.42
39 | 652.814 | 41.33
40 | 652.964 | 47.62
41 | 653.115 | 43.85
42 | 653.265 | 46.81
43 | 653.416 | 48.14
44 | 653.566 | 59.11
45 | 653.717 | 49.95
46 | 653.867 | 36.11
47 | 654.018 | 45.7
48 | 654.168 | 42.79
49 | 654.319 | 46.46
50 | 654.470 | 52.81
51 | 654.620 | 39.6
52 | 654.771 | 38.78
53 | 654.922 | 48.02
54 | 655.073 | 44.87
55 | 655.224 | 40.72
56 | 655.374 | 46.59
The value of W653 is 46.81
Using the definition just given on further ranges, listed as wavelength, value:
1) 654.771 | 38.78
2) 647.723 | 39.83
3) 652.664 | 33.42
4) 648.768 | 41.48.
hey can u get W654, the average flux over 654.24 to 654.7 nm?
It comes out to 46.2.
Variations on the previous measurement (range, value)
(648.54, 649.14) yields 42.2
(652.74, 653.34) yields 44.9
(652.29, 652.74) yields 33.7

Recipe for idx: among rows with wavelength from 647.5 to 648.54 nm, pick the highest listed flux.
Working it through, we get 43.48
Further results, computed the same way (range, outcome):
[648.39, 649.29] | 46.74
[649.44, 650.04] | 44.25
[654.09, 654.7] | 52.81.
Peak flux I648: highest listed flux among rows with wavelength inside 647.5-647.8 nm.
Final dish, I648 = 40.74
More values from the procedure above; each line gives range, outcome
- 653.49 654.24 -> 59.11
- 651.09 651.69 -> 40.67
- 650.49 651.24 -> 49.16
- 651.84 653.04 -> 47.94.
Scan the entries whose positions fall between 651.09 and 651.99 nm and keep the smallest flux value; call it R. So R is 32.38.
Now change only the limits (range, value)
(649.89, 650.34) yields 31.14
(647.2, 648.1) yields 35.63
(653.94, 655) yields 38.78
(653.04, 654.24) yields 36.11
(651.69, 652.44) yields 31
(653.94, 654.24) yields 42.79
